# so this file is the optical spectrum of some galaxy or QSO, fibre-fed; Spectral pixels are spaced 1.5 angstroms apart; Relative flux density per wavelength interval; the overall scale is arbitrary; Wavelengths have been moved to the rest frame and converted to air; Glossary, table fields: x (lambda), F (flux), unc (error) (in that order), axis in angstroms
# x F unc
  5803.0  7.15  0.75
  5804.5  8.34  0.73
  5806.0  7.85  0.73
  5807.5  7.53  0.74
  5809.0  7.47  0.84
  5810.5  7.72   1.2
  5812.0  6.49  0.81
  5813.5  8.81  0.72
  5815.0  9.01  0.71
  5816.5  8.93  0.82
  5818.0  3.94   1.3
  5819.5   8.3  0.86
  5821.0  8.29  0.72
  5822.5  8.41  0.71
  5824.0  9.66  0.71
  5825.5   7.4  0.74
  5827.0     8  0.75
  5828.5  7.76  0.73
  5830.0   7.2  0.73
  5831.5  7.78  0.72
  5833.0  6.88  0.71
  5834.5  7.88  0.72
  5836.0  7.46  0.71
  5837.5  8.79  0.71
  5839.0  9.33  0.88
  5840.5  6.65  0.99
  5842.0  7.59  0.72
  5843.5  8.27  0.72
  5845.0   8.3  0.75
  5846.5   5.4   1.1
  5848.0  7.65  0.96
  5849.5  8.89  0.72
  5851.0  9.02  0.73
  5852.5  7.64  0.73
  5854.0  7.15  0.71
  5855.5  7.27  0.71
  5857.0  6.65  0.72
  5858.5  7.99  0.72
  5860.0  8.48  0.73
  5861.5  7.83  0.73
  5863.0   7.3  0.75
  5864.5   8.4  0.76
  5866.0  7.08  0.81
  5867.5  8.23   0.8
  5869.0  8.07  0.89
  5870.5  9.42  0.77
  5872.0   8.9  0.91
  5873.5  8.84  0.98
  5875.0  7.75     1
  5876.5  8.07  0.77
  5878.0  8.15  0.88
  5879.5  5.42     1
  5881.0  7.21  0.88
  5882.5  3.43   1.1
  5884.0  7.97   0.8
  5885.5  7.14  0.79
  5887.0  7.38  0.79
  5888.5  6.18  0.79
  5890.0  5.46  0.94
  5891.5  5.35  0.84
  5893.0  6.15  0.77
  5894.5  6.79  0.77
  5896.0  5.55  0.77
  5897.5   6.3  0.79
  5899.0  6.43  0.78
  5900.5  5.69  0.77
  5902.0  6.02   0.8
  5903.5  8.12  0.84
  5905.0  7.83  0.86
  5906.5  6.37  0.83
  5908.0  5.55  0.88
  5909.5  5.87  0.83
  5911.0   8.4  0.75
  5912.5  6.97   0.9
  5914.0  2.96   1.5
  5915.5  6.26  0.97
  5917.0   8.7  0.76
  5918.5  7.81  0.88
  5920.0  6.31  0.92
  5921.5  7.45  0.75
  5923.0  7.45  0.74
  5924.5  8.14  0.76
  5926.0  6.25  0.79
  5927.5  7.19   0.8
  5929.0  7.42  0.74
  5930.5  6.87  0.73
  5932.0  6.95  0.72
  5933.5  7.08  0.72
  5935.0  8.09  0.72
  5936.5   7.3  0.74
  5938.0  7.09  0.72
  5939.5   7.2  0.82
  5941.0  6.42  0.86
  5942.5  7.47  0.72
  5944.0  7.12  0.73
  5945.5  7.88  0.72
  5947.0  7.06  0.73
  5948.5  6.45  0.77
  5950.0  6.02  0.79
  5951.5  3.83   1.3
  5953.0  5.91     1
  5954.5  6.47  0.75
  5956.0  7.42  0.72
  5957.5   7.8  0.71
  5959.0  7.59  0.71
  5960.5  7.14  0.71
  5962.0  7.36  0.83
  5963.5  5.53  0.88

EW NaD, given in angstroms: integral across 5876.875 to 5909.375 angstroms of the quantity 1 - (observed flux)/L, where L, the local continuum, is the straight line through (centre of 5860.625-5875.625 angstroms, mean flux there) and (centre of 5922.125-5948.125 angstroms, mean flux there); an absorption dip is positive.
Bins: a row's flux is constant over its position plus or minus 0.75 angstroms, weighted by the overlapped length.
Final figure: 5.87 angstroms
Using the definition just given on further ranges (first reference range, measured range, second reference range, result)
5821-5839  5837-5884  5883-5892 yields -3.2 angstroms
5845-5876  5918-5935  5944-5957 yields -0.9 angstroms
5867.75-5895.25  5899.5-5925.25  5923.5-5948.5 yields 1.3 angstroms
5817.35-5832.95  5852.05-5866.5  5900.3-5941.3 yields -0.4 angstroms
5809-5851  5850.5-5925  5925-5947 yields 3.9 angstroms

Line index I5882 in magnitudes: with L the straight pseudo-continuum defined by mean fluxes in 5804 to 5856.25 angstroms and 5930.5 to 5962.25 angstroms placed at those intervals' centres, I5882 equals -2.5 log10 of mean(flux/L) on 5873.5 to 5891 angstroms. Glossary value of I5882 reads 0.092 mag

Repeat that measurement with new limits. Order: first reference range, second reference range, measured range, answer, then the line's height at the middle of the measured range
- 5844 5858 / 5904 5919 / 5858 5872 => -0.11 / 7.37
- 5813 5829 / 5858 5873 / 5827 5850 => 0.05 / 8.1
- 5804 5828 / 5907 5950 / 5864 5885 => -0.03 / 7.41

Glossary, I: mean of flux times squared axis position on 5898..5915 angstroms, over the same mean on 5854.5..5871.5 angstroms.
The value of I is 0.82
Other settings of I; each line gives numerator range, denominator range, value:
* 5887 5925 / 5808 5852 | 0.86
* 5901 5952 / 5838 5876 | 0.89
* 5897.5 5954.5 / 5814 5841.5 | 0.89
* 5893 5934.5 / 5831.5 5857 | 0.90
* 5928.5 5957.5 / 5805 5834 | 0.92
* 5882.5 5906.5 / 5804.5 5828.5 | 0.84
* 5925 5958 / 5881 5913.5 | 1.09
